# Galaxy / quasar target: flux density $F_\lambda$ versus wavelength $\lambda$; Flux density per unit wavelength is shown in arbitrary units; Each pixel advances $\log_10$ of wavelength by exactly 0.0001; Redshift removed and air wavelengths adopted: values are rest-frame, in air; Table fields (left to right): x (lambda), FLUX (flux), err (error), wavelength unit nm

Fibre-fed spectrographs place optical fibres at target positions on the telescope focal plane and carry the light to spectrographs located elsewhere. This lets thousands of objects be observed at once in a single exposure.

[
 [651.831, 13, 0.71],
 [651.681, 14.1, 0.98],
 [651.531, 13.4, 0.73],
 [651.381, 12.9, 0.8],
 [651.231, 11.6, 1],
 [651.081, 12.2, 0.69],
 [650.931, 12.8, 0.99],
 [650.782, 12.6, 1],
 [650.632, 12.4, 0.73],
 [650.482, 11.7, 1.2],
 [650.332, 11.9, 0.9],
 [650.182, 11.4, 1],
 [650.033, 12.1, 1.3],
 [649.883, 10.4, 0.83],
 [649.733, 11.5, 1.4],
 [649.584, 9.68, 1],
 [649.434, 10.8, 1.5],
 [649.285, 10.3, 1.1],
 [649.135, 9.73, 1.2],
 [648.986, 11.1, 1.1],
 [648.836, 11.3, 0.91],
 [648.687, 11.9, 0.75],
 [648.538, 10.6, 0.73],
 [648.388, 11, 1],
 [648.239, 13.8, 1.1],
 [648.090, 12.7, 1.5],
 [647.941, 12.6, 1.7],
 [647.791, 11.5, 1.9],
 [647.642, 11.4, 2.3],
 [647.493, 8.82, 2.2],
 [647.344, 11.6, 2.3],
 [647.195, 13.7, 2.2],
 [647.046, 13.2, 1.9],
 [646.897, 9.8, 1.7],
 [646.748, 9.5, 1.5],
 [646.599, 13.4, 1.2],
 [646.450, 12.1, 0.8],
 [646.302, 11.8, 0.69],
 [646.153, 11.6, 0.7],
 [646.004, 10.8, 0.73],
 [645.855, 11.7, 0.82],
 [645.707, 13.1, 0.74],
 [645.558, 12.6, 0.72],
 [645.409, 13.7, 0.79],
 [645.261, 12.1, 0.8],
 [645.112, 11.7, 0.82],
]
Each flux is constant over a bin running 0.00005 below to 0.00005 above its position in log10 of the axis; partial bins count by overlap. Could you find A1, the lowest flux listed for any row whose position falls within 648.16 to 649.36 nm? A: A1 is 9.73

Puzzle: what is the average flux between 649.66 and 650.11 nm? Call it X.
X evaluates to 11.3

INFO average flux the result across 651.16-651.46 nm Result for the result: 12.3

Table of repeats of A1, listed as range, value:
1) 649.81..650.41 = 10.4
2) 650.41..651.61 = 11.6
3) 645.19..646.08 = 10.8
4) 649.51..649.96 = 9.68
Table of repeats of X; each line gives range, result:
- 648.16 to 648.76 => 11.8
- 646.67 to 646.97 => 9.69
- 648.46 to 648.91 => 11.3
